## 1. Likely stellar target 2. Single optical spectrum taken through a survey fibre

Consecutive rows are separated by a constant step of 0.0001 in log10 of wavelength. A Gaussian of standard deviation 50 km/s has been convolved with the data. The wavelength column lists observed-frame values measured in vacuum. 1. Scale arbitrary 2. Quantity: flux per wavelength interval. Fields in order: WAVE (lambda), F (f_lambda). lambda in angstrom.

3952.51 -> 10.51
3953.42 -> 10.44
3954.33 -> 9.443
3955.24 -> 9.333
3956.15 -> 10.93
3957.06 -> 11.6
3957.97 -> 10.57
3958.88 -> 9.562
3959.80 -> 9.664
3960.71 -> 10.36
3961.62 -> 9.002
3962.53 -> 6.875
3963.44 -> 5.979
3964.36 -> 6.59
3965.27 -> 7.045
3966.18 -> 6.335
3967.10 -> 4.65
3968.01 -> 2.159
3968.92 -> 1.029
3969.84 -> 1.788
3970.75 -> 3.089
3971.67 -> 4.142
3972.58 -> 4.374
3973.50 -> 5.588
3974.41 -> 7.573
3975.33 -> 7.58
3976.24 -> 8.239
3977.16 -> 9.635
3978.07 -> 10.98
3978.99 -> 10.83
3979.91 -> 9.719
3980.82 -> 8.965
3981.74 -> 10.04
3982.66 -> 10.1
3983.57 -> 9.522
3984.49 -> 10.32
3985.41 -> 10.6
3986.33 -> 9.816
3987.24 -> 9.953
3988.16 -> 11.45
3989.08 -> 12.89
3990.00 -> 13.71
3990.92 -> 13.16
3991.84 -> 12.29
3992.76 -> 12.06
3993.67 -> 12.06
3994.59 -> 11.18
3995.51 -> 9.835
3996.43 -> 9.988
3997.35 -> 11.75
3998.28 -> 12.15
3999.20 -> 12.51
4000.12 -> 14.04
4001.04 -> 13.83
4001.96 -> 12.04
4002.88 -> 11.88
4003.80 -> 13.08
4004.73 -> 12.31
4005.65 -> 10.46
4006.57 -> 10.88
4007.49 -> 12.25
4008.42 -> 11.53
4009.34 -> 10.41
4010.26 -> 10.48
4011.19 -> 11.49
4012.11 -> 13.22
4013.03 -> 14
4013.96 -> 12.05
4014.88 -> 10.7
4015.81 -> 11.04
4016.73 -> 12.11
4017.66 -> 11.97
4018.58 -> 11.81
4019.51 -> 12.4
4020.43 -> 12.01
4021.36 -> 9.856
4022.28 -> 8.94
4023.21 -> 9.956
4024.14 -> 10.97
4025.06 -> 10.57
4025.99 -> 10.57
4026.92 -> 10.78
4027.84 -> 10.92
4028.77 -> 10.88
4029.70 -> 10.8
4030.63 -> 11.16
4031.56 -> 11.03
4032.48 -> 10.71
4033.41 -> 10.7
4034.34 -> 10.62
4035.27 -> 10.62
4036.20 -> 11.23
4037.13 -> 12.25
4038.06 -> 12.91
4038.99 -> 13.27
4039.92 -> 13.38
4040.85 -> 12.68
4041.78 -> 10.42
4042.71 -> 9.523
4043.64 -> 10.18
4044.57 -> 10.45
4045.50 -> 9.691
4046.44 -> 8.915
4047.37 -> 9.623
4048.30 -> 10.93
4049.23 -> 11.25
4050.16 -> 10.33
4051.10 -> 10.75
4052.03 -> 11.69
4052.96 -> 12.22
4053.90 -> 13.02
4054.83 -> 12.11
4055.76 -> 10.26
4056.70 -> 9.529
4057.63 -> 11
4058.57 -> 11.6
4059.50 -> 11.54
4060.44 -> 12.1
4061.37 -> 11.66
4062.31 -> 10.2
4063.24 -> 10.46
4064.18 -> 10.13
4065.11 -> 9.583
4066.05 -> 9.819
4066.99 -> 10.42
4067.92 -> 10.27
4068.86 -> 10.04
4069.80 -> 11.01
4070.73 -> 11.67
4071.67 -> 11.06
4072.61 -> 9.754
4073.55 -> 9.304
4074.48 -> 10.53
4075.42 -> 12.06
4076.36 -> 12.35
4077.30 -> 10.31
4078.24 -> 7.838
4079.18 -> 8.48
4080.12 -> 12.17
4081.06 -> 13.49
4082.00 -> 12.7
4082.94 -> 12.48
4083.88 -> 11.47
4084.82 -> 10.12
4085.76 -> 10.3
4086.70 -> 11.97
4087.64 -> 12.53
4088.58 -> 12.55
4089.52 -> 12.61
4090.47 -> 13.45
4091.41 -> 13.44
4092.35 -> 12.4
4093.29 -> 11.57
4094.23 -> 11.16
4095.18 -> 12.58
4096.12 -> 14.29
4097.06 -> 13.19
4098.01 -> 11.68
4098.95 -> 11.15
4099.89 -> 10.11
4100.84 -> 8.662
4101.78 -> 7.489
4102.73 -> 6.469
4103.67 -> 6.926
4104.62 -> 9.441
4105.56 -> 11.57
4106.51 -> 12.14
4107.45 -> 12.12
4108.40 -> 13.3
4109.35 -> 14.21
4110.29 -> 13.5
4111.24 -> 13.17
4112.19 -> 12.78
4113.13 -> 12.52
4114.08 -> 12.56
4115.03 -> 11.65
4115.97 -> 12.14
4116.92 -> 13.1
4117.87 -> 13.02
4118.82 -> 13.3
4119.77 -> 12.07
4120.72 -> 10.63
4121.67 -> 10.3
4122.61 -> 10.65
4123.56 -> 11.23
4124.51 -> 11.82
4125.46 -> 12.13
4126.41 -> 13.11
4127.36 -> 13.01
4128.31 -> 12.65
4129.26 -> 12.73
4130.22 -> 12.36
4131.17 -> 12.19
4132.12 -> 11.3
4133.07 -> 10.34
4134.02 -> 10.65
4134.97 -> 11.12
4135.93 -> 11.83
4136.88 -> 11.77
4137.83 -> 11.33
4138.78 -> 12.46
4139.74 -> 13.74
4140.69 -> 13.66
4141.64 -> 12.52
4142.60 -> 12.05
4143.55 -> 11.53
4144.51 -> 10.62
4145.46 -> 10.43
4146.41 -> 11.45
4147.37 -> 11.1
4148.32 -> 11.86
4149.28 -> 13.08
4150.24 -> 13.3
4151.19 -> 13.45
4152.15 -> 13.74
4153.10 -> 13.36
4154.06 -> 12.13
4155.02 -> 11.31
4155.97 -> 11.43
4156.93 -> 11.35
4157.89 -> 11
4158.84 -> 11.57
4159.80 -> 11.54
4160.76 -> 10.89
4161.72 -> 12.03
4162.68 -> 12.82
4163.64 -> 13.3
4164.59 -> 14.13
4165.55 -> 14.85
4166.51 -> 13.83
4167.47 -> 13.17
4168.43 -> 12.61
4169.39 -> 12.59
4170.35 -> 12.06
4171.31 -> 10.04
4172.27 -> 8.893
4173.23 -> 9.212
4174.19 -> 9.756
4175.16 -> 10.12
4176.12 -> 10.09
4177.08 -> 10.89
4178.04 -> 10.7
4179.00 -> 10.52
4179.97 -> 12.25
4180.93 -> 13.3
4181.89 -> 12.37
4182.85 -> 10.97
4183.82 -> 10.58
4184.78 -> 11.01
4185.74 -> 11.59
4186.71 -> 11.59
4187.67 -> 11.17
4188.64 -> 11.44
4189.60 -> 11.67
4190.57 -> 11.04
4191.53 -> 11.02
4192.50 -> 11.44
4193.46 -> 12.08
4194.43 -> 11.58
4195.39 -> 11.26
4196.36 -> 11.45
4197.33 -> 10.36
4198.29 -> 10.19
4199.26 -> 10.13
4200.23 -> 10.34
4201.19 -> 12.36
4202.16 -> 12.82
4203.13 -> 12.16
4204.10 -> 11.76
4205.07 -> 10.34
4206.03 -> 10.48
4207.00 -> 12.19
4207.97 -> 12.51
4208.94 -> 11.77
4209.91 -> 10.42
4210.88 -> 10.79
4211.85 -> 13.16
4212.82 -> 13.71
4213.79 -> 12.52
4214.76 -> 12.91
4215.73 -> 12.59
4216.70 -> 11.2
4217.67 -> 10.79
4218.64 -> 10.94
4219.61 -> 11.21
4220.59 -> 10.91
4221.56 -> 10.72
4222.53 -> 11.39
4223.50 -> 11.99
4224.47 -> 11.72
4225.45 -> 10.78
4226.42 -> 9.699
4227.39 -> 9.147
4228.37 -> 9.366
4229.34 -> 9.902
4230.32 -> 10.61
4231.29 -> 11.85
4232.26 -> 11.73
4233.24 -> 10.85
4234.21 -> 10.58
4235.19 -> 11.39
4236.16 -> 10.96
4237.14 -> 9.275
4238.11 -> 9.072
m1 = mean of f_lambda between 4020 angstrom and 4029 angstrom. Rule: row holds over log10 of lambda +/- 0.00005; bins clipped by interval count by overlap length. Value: 10.5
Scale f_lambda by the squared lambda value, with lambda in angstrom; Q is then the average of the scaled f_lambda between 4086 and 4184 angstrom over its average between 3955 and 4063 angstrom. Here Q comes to 1.2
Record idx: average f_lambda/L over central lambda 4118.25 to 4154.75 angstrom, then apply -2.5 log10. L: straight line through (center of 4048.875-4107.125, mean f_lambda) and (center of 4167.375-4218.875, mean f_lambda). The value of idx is -0.08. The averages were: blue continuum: 11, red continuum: 11.4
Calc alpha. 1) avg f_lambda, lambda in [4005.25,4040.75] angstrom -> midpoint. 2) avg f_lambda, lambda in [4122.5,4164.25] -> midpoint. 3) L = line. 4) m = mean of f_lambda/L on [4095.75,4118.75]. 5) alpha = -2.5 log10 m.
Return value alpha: 0.02 mag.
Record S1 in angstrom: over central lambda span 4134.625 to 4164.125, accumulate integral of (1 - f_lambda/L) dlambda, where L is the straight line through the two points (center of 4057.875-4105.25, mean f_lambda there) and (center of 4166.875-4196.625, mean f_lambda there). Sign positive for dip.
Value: -2.4 angstrom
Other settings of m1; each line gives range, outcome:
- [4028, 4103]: 11.1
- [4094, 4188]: 11.8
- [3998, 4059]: 11.3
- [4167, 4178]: 10.8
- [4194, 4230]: 11.3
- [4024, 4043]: 11.3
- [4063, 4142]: 11.5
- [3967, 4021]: 10.2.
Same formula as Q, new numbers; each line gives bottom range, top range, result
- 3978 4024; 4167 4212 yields 1.08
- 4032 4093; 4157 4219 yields 1.10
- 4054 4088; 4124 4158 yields 1.14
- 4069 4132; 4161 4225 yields 1.04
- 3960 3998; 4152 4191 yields 1.48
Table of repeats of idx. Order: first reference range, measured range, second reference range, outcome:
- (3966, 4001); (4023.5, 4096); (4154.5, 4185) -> -0.10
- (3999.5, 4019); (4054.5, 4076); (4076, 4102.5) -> 0.09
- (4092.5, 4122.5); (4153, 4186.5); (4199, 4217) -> 0.01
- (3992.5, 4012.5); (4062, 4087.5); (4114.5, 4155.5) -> 0.11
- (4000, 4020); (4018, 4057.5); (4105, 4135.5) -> 0.10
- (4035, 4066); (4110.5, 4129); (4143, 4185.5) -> -0.07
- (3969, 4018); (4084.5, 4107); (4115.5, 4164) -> 0.03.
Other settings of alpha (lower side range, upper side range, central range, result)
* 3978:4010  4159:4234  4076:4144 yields -0.03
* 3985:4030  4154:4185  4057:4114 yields 0.03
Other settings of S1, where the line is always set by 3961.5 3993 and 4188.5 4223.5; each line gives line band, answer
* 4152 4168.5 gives -2.5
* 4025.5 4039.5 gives -3.5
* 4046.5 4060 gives -2.6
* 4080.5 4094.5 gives -3.4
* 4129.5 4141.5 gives -1.7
